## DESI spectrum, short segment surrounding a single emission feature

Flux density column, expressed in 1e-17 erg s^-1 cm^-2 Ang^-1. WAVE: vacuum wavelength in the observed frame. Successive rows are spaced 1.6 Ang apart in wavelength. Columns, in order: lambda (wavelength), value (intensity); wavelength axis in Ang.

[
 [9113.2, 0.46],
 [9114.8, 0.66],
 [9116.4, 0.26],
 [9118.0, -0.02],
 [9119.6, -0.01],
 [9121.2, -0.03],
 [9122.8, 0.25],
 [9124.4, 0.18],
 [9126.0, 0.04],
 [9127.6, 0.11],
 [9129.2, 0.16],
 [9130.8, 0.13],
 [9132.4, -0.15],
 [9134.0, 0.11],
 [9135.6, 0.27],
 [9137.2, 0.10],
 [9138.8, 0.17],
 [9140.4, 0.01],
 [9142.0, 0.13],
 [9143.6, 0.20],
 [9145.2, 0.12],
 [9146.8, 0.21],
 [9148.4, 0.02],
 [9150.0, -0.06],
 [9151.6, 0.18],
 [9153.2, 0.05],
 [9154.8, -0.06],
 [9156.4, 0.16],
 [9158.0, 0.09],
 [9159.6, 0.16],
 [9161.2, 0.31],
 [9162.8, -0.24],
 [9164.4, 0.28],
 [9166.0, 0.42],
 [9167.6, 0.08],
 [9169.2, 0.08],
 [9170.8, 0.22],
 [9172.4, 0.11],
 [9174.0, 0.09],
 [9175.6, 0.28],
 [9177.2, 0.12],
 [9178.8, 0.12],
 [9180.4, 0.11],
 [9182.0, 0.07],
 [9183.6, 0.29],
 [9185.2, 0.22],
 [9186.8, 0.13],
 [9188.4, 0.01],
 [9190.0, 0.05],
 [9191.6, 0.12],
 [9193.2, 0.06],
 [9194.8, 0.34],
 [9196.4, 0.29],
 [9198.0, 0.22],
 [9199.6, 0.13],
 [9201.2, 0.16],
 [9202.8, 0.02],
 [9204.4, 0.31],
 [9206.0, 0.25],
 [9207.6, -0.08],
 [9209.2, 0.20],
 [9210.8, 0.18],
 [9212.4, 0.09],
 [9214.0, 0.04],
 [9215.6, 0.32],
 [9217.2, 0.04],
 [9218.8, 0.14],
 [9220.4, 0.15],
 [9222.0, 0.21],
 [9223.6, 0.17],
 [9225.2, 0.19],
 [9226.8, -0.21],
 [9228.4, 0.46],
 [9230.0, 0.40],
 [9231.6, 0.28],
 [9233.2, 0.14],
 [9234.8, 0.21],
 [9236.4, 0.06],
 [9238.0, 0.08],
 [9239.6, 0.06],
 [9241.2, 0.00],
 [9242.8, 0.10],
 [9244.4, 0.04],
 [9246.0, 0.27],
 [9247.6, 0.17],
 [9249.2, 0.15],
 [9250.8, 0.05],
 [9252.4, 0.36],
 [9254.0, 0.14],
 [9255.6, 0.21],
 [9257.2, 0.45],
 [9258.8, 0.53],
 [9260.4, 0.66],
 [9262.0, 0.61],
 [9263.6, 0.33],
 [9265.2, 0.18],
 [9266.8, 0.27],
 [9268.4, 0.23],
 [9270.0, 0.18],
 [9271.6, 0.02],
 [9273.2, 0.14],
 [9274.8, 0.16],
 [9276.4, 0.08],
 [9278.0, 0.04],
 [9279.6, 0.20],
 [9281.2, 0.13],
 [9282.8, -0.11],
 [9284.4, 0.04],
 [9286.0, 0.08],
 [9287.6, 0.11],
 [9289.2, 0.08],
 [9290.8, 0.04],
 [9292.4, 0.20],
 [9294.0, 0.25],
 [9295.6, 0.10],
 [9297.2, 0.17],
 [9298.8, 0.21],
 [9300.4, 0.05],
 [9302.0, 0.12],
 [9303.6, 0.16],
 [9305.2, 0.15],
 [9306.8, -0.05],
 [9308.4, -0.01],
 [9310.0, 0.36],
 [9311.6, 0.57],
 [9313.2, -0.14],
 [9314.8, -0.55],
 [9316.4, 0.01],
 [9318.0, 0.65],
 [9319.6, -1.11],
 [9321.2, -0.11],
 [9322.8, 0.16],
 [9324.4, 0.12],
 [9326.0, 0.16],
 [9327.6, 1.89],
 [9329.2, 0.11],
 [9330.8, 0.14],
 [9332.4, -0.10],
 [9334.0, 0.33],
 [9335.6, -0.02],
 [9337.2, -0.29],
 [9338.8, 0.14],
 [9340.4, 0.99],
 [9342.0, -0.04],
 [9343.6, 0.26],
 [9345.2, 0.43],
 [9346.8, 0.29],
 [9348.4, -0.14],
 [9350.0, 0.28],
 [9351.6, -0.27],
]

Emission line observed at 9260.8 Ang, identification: H-beta 4861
